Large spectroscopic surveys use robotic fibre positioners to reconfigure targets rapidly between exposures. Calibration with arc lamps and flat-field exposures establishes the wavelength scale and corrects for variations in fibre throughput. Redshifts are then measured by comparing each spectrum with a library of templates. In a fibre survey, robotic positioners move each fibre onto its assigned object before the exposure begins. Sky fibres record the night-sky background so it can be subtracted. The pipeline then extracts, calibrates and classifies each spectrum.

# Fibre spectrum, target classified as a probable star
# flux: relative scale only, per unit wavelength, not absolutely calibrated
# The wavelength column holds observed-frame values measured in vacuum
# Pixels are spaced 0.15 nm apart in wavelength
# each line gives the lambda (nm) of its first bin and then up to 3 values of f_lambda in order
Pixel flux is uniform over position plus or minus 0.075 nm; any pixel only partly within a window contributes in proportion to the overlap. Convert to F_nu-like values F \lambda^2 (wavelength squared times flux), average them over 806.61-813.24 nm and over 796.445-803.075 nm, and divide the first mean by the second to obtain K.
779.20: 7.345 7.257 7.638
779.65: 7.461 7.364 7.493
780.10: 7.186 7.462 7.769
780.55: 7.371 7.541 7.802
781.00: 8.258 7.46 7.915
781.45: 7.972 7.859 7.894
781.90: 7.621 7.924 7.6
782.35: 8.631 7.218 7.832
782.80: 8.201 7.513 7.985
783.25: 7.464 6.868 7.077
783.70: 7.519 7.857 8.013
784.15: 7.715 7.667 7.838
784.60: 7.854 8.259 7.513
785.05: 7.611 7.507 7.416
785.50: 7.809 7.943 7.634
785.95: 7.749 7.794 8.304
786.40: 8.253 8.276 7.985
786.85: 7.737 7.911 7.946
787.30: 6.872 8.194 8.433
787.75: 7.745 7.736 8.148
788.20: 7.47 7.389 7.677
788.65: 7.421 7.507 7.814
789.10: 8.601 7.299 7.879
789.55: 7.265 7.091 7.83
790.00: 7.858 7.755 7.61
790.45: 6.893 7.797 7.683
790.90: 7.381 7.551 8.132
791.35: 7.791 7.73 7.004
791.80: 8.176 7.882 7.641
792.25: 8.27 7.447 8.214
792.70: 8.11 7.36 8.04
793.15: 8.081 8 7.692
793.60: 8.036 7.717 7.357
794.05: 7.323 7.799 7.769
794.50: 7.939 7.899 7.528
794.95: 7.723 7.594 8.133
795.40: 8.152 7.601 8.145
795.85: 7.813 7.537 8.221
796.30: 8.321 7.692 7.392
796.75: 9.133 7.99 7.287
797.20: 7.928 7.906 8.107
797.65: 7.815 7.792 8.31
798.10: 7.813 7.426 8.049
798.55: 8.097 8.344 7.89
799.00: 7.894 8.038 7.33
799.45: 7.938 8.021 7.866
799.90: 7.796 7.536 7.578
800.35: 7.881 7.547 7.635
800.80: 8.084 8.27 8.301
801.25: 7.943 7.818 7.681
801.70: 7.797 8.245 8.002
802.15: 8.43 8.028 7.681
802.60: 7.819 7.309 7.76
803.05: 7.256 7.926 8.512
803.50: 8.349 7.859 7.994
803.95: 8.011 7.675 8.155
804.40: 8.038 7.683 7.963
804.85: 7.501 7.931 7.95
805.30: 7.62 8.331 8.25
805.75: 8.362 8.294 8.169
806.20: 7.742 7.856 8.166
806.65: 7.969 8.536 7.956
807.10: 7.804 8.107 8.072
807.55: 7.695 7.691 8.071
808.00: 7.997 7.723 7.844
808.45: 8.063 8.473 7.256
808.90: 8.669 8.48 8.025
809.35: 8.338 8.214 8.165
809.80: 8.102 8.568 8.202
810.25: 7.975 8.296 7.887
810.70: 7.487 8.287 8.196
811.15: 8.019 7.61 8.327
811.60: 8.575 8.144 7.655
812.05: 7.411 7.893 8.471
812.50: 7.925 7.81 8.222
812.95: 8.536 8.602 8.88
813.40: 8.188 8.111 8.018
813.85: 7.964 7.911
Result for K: 1.05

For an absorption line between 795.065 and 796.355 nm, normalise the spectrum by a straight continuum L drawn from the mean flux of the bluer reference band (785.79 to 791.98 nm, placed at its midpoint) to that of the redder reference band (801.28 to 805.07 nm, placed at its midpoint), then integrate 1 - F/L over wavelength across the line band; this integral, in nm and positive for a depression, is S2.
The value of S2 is -0.02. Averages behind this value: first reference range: 7.74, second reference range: 7.9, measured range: 7.95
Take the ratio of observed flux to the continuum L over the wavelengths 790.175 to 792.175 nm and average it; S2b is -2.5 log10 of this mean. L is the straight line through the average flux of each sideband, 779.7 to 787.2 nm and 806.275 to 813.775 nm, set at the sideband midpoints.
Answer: 0.029 mag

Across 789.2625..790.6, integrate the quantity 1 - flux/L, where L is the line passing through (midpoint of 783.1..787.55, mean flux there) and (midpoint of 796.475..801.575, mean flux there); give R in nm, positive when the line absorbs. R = 0.05 nm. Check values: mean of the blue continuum 7.75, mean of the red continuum 7.9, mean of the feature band 7.53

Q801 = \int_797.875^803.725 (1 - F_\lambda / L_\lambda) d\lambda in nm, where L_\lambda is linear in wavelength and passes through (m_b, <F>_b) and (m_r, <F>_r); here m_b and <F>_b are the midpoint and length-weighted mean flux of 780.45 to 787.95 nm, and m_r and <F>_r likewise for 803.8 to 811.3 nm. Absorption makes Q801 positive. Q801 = 0.05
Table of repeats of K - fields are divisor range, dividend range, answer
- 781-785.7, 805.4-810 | 1.11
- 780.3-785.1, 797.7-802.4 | 1.07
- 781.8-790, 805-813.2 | 1.10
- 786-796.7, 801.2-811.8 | 1.07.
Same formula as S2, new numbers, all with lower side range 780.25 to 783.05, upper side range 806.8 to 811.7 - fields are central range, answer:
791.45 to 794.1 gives 0.04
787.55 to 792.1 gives 0.11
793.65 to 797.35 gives 0.05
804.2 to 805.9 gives 0.01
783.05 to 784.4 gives 0.04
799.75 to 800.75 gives 0.04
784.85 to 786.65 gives 0.00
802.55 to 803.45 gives 0.03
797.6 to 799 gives 0.00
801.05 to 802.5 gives 0.00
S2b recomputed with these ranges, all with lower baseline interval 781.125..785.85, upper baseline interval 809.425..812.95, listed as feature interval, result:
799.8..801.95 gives 0.01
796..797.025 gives -0.02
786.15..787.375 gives -0.02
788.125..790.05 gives 0.03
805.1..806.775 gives -0.01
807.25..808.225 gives 0.02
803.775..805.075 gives 0.01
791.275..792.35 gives 0.01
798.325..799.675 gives 0.00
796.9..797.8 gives 0.01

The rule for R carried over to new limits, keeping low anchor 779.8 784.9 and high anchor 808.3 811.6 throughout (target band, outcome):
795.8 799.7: 0.01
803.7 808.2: 0.05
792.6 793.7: 0.00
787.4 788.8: 0.00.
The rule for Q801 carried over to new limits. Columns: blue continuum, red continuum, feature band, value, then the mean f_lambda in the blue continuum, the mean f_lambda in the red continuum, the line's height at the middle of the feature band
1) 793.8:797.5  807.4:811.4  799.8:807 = 0.02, 7.85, 8.05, 7.96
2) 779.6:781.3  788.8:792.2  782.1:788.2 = -0.13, 7.58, 7.67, 7.62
